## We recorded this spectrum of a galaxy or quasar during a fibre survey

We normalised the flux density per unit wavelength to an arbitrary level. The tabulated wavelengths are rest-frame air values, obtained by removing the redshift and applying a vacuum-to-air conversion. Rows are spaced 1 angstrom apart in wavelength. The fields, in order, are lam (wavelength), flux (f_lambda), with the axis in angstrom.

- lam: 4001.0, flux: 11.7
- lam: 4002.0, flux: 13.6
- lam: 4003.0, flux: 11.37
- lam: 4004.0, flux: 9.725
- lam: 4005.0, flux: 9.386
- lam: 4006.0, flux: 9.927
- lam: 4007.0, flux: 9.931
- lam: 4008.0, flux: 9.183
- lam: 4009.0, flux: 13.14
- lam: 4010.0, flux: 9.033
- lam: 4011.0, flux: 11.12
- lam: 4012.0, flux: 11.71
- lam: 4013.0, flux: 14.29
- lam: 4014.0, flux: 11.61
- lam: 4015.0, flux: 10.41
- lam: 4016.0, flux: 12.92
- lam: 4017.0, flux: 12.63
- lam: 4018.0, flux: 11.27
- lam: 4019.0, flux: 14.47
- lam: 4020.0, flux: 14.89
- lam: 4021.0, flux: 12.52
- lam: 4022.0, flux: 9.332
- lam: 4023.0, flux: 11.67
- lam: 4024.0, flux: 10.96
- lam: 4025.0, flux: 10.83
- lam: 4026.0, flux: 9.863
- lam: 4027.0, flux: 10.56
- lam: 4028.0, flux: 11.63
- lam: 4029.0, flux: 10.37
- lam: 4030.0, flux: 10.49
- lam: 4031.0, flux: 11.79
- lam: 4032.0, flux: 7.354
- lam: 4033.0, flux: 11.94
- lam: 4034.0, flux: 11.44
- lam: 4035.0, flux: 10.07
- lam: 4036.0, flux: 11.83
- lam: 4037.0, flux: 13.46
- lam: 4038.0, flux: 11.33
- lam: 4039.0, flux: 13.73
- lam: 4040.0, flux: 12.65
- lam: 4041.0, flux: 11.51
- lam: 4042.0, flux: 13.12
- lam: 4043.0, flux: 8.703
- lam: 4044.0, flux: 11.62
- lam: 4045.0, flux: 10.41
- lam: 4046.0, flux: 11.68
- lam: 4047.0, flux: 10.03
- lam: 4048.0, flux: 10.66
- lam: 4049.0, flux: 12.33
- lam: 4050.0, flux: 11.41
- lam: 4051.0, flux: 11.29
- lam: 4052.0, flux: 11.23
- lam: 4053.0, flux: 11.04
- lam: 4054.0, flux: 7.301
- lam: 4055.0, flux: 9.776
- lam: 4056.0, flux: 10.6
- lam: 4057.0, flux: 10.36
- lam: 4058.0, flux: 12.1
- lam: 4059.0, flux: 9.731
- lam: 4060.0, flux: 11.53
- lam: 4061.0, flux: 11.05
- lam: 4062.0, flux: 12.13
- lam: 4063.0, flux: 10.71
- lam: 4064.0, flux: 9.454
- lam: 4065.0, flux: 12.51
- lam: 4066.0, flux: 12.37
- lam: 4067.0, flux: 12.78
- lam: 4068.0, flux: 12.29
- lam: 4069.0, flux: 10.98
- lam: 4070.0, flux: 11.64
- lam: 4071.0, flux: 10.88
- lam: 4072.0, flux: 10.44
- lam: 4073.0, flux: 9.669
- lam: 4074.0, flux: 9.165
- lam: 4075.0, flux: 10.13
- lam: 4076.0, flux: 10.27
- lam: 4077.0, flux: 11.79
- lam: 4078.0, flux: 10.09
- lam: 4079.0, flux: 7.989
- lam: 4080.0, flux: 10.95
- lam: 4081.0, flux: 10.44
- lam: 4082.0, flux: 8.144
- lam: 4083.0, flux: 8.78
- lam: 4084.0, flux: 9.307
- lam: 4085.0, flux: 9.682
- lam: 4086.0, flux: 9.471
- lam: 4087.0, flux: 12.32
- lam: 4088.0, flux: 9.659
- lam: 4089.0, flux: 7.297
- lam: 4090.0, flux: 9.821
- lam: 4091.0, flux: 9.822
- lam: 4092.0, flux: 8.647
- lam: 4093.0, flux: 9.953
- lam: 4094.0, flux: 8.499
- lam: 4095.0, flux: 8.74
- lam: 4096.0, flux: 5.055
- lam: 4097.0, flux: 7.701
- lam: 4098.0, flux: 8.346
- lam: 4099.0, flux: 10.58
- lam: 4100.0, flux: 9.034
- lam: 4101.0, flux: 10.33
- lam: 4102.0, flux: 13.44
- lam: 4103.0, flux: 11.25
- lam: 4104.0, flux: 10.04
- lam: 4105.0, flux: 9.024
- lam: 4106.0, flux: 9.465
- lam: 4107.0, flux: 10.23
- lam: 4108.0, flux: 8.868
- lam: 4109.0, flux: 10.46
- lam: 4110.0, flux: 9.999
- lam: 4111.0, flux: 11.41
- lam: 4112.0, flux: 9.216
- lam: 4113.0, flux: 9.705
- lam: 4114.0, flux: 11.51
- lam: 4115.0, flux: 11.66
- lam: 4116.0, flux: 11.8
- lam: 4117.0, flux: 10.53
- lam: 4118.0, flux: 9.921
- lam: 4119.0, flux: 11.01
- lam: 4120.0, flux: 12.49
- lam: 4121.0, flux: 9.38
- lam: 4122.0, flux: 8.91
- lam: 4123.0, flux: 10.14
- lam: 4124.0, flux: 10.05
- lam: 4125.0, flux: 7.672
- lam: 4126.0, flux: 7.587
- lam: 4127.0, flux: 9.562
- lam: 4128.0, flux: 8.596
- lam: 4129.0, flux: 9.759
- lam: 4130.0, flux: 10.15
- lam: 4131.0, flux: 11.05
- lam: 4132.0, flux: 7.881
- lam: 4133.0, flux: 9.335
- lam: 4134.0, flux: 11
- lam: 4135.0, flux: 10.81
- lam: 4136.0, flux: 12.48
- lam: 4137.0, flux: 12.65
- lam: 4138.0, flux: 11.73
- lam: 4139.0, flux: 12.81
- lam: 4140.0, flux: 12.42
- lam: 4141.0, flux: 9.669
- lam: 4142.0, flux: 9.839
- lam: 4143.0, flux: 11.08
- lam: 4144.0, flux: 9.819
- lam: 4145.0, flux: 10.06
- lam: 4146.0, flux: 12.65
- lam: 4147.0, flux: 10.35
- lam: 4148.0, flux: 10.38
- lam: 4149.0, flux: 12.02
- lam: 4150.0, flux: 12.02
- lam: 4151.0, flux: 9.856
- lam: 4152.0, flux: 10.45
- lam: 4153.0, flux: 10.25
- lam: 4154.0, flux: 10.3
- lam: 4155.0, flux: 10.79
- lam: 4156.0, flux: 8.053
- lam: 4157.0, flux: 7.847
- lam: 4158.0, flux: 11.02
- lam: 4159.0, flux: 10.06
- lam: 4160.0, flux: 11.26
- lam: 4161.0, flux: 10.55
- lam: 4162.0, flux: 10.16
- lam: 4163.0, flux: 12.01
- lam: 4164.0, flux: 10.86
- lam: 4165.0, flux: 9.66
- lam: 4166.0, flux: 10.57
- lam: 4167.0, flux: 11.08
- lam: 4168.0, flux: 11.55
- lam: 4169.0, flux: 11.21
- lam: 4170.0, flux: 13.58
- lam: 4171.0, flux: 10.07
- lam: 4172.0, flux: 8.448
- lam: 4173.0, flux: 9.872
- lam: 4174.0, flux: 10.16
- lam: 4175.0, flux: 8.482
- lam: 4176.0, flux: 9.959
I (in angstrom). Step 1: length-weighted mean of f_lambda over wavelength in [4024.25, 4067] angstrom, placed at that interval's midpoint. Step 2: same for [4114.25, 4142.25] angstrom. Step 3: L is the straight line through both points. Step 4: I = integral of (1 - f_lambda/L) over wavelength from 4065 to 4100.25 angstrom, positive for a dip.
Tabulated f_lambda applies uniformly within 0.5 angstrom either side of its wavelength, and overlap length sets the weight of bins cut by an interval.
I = 3.1 angstrom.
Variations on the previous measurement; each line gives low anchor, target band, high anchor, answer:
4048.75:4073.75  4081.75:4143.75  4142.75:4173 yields 4.6 angstrom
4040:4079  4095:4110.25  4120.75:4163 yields 1.5 angstrom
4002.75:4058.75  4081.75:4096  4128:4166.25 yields 2.2 angstrom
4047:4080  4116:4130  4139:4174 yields 1.2 angstrom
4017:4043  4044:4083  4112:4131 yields 1.0 angstrom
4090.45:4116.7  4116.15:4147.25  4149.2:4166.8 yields -0.9 angstrom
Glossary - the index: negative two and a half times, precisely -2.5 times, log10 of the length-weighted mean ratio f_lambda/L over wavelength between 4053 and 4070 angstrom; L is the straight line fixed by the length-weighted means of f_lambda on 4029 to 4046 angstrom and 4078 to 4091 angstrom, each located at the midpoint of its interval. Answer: -0.06 mag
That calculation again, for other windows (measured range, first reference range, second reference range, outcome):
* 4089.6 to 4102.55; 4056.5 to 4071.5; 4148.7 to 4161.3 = 0.190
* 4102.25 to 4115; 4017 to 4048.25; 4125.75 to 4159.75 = 0.053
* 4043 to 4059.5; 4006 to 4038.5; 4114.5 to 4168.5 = 0.048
